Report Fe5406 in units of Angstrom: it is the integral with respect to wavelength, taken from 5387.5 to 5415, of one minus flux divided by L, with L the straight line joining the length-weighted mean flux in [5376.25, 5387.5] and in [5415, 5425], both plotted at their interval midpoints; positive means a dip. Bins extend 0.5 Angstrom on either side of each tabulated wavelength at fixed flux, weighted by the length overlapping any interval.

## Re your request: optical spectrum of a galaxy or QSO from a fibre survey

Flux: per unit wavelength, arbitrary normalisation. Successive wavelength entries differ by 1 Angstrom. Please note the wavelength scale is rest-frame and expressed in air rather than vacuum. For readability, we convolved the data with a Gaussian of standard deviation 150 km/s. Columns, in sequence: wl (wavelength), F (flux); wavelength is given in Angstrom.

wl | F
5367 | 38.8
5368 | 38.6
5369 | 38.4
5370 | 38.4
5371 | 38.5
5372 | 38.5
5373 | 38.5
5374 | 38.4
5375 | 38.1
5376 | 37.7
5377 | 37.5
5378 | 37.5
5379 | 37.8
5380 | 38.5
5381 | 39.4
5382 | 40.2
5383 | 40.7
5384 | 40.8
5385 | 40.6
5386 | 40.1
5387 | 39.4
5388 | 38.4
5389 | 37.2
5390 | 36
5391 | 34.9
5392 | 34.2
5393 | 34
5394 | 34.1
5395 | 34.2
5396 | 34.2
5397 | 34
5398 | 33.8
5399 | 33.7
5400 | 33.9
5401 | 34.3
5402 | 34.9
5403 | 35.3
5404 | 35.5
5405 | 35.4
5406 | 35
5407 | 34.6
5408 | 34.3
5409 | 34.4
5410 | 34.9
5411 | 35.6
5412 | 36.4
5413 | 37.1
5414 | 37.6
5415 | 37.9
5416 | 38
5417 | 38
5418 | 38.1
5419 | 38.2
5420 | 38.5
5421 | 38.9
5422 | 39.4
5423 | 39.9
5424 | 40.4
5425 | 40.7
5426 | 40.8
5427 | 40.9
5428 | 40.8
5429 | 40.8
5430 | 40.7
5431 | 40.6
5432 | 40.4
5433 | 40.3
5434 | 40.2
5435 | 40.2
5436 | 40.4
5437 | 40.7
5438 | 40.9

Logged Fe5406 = 2.8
